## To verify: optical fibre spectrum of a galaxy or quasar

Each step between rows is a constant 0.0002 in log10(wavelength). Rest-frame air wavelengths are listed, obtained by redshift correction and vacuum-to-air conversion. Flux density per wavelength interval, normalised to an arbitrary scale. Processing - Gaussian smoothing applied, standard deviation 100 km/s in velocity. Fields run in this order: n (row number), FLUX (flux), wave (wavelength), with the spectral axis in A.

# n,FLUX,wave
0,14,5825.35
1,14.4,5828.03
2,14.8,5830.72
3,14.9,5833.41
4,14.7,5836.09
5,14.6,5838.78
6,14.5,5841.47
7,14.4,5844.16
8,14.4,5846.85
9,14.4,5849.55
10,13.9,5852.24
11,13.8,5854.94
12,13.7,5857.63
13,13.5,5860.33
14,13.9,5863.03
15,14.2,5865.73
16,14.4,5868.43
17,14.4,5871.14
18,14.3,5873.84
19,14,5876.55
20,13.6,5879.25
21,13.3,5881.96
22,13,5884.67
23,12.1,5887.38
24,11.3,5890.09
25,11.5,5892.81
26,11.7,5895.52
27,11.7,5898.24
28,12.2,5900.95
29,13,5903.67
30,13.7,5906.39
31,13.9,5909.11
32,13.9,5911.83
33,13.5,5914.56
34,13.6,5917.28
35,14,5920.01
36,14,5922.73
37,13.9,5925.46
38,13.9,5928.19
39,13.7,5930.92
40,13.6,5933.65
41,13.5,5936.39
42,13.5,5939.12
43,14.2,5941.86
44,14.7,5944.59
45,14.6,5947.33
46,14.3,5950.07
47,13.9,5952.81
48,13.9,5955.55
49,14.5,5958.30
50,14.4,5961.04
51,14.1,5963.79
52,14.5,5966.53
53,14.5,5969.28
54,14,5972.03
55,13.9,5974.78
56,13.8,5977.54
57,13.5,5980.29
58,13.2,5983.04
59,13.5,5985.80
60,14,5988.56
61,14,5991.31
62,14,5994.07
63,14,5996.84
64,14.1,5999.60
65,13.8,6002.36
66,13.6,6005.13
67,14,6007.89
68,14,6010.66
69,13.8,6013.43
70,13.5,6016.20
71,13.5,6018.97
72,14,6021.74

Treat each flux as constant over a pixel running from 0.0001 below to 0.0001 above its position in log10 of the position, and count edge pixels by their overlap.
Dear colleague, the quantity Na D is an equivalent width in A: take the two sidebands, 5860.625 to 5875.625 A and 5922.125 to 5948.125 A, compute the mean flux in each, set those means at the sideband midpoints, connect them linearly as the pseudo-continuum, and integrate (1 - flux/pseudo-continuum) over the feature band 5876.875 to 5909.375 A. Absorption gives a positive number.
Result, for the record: 3.5 A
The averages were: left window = 14.2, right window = 13.9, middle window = 12.6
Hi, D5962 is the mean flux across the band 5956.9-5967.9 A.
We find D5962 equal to 14.4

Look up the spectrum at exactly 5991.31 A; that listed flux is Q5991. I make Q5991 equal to 14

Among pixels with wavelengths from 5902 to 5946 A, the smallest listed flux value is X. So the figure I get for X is 13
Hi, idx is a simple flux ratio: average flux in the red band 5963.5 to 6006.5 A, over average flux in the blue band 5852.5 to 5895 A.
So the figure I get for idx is 1.04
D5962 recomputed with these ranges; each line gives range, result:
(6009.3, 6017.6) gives 13.8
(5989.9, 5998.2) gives 14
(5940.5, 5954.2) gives 14.3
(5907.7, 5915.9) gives 13.8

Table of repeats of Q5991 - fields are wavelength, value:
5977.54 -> 13.8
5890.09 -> 11.3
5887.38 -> 12.1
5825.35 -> 14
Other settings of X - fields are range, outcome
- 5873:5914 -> 11.3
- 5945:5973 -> 13.9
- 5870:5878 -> 14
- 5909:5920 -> 13.5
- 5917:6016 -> 13.2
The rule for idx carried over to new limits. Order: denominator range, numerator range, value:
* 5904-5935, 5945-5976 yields 1.04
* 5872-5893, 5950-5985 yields 1.08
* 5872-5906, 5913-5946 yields 1.09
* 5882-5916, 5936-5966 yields 1.12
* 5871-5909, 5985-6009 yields 1.08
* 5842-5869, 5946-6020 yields 0.99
